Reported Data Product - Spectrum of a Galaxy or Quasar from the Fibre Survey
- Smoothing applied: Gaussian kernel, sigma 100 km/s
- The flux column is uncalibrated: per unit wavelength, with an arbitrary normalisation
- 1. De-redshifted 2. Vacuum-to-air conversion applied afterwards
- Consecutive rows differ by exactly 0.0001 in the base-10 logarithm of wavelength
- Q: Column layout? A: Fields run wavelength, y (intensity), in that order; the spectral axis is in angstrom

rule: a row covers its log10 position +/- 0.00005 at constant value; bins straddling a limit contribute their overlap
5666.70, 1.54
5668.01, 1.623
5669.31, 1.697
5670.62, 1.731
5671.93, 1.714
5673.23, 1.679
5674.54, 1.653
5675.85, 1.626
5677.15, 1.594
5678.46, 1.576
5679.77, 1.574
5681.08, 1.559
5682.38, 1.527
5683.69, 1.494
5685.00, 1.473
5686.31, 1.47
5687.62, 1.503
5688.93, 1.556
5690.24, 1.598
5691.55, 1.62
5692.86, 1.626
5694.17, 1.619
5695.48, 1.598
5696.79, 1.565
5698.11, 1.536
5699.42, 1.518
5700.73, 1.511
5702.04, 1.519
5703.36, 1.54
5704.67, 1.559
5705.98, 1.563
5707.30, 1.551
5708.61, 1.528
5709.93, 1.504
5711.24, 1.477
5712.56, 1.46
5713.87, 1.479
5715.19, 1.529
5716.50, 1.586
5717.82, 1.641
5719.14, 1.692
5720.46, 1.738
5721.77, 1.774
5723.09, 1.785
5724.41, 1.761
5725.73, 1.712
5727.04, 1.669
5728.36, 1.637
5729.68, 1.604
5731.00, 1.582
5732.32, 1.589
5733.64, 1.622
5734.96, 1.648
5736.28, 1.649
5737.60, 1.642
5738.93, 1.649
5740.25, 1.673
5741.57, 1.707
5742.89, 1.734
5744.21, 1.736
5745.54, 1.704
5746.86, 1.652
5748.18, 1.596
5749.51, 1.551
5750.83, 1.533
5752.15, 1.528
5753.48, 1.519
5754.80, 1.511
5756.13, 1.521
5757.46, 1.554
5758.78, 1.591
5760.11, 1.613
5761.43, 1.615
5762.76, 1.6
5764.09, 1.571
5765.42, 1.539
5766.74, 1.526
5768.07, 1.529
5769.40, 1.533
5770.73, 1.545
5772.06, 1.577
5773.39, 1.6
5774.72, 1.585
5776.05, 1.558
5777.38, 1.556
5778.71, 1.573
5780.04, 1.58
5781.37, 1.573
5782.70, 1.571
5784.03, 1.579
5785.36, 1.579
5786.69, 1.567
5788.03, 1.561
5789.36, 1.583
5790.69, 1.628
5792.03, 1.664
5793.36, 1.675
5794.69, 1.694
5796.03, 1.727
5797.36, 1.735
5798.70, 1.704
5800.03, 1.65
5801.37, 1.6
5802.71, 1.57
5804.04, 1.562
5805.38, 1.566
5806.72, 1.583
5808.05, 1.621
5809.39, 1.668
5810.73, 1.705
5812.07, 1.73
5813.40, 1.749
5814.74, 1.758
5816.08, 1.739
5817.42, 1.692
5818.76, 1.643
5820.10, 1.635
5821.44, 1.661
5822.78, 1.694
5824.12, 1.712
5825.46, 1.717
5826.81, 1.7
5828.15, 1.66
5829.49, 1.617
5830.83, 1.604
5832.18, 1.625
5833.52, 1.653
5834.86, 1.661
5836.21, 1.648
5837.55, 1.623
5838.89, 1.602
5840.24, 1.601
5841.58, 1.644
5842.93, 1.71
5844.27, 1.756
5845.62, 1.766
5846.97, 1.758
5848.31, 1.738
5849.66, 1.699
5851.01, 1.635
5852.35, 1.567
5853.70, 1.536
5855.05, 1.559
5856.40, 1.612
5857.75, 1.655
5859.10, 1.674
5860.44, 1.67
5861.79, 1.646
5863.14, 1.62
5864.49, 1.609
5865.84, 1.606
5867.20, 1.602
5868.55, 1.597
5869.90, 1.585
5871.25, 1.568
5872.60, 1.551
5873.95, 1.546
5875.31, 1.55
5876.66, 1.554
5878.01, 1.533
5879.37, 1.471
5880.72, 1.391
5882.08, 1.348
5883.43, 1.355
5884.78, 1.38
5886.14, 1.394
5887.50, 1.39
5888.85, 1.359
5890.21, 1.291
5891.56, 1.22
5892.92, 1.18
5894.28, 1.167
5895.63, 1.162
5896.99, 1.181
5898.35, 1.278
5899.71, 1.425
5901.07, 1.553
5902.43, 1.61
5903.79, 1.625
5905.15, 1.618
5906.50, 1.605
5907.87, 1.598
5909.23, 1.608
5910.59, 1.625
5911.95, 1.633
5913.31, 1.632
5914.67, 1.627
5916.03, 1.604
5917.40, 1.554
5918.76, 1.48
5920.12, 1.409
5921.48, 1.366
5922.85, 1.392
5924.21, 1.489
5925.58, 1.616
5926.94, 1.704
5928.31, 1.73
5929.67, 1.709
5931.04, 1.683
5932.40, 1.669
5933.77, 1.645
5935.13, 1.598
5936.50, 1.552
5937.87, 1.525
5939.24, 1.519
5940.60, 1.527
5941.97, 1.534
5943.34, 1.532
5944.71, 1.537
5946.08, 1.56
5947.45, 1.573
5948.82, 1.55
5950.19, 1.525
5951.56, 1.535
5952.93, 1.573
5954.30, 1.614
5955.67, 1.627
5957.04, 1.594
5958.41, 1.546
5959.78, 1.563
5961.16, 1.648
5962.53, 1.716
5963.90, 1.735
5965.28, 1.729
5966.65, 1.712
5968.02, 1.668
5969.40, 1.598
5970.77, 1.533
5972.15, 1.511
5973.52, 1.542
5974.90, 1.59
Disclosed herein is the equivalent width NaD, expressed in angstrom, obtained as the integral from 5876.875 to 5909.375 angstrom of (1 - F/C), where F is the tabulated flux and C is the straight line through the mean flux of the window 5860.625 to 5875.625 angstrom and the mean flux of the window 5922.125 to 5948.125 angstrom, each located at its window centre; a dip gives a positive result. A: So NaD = 3.8 angstrom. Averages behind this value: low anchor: 1.59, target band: 1.4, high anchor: 1.58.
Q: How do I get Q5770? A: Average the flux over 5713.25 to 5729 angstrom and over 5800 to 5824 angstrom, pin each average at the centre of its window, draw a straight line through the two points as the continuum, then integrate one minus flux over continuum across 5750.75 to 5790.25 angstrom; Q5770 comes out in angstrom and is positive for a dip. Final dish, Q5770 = 2.4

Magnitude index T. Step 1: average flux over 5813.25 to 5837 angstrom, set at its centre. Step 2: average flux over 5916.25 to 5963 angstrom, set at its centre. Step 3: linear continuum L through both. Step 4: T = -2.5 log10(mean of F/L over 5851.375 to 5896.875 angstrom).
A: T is 0.10 mag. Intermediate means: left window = 1.67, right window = 1.57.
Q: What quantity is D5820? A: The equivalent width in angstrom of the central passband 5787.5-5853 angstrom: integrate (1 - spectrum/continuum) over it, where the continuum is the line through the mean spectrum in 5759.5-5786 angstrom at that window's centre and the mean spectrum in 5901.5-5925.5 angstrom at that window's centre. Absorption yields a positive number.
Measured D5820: -4.1 angstrom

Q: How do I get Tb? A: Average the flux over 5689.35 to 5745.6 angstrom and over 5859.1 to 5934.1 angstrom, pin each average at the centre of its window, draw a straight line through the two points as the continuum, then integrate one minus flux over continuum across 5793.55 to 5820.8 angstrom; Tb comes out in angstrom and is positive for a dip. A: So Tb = -1.8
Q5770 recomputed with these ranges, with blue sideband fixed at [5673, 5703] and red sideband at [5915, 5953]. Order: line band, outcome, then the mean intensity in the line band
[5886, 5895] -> 1.6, 1.28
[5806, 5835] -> -2.1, 1.67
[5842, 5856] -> -1.0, 1.67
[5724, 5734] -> -0.5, 1.65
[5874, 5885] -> 0.7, 1.46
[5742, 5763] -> -0.5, 1.6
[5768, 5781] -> 0.0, 1.57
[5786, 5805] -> -0.9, 1.64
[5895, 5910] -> 0.8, 1.48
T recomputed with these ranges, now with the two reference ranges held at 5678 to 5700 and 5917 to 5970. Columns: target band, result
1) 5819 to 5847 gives -0.063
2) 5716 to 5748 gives -0.077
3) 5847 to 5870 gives -0.037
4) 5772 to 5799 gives -0.032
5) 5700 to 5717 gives 0.023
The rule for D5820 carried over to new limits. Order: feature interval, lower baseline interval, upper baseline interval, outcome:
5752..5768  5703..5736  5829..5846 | 0.7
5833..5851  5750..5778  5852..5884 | -1.4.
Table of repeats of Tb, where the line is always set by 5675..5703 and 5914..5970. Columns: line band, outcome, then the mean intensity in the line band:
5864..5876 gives 0.0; 1.58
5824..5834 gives -0.5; 1.66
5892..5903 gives 1.9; 1.31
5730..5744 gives -0.8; 1.65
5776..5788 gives 0.0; 1.57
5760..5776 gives 0.0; 1.57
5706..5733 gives -0.9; 1.61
